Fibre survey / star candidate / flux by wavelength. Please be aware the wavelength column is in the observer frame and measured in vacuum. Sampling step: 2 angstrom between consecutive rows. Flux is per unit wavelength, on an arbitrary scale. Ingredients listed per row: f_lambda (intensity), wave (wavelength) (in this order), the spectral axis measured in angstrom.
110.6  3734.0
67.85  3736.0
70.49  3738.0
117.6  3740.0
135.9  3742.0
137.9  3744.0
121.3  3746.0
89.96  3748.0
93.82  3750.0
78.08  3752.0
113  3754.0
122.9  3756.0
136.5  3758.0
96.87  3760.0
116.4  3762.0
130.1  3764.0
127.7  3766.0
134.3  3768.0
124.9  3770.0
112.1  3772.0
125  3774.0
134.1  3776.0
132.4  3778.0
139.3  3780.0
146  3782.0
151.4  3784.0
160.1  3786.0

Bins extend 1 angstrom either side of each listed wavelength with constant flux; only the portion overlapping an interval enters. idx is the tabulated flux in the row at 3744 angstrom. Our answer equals 137.9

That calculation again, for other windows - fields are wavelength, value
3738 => 70.49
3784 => 151.4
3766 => 127.7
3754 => 113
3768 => 134.3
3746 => 121.3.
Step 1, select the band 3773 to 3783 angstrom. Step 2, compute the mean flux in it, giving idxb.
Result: 135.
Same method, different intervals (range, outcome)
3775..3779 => 133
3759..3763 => 107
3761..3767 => 125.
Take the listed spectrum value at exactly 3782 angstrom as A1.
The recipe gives 146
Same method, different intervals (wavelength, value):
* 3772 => 112.1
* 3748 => 89.96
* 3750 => 93.82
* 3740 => 117.6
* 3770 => 124.9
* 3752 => 78.08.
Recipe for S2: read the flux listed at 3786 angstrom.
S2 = 160.1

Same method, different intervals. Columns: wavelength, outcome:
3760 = 96.87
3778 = 132.4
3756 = 122.9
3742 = 135.9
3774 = 125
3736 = 67.85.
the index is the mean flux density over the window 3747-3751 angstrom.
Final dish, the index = 91.9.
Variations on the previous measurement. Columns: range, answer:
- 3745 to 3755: 99.2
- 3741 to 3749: 121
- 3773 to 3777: 130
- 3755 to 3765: 121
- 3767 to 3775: 124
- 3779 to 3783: 143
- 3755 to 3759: 130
